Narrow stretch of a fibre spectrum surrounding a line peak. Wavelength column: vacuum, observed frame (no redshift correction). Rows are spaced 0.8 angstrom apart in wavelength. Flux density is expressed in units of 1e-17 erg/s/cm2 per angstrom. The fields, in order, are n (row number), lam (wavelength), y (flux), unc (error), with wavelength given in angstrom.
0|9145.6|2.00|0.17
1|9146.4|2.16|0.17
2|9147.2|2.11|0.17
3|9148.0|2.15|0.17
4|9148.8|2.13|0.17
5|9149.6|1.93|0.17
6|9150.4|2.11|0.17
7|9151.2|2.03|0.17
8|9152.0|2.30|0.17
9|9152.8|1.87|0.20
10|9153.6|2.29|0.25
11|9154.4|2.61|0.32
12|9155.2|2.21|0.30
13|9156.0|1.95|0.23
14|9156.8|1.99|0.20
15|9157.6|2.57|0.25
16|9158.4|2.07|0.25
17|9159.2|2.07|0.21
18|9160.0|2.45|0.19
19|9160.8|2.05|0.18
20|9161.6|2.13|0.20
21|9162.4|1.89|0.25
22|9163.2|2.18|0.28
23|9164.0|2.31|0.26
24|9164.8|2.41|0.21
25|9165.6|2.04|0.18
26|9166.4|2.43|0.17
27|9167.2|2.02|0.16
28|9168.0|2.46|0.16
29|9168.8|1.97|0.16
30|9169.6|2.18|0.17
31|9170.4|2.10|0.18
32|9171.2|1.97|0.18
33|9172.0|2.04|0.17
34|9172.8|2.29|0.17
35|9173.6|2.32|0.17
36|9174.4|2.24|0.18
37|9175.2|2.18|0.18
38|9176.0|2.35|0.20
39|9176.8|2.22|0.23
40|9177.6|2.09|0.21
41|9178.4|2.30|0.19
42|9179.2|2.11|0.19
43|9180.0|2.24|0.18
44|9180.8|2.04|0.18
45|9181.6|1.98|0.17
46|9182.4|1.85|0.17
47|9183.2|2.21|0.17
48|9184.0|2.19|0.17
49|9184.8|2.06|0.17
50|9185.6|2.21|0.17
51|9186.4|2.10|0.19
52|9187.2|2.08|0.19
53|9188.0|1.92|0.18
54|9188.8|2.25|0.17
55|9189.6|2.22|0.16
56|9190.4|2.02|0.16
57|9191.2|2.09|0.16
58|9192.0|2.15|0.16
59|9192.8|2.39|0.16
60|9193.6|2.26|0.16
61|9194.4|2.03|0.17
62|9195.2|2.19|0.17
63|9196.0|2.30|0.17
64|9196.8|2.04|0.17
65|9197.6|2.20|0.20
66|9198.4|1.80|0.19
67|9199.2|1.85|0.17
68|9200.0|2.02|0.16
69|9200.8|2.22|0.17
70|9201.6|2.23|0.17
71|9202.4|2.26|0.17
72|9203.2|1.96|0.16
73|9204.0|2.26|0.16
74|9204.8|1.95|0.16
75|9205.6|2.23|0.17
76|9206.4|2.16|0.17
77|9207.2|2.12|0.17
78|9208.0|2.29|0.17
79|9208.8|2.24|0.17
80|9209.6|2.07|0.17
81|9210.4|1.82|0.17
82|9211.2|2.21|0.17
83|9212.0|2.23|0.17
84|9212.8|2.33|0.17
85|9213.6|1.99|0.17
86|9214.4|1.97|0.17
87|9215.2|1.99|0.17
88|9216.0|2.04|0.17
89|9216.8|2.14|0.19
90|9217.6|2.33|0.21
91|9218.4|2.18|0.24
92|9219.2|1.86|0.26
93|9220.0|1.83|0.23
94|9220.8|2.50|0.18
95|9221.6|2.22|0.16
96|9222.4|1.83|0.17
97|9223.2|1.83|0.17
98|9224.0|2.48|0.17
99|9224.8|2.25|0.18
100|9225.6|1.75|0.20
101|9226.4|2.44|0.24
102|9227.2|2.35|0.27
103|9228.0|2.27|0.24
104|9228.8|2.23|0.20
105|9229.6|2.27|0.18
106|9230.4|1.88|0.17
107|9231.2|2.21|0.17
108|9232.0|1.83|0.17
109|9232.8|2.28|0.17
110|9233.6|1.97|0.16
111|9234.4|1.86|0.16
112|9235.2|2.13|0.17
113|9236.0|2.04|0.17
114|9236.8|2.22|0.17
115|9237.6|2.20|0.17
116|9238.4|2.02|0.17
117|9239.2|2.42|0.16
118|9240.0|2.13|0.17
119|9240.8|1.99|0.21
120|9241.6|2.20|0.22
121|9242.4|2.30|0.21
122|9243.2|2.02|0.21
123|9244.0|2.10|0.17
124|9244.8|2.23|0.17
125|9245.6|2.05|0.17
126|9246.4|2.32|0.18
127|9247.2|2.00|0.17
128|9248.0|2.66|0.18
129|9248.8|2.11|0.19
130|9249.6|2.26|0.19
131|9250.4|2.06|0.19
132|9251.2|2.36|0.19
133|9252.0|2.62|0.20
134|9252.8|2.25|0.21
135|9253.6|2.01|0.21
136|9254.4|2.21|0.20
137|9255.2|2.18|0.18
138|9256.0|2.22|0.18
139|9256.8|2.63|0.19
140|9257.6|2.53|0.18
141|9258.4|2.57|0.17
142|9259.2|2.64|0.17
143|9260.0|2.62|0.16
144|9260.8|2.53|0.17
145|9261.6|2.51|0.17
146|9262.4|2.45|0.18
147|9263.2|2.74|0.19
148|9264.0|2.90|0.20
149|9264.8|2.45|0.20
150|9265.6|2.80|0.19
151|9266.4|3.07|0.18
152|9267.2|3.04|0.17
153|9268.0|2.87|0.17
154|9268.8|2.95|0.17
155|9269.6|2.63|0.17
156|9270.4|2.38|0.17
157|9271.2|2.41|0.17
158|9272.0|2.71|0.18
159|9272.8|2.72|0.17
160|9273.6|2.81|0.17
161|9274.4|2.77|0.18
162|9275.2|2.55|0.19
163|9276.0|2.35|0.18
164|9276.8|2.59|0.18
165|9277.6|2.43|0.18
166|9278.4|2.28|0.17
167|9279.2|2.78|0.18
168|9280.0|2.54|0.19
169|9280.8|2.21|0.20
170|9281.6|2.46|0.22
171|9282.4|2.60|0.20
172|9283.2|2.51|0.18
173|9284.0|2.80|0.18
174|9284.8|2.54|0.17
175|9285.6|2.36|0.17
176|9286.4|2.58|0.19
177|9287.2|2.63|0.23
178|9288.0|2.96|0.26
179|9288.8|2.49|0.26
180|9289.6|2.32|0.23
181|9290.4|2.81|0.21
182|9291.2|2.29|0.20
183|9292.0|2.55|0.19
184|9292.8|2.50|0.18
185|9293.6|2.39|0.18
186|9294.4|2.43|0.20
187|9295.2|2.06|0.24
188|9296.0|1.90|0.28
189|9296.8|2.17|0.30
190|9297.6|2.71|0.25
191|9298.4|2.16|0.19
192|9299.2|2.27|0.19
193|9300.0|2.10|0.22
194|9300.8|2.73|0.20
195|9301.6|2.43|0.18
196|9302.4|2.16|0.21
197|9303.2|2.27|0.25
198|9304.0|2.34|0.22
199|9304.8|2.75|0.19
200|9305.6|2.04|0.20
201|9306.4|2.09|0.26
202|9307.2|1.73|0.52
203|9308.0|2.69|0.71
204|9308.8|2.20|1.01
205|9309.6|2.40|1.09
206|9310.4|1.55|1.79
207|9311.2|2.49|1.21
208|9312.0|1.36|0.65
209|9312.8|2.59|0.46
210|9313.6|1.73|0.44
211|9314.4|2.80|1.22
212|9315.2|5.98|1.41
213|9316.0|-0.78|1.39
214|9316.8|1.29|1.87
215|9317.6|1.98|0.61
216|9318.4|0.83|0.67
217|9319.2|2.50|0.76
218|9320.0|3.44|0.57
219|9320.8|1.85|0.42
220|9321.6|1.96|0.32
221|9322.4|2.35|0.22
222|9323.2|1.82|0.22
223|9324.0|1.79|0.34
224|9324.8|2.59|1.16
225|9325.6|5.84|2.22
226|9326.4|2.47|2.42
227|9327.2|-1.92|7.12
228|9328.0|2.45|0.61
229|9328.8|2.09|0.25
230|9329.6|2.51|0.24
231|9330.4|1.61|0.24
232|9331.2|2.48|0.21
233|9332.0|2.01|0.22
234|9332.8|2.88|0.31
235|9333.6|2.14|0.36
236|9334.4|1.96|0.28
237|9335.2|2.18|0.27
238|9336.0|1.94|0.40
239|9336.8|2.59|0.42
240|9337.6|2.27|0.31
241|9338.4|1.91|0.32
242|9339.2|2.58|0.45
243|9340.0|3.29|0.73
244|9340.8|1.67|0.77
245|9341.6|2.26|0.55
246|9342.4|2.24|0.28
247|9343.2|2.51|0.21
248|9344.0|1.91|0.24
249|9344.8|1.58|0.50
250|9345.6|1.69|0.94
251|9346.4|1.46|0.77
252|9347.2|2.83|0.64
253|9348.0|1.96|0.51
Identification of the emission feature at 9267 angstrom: [S II] 6716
